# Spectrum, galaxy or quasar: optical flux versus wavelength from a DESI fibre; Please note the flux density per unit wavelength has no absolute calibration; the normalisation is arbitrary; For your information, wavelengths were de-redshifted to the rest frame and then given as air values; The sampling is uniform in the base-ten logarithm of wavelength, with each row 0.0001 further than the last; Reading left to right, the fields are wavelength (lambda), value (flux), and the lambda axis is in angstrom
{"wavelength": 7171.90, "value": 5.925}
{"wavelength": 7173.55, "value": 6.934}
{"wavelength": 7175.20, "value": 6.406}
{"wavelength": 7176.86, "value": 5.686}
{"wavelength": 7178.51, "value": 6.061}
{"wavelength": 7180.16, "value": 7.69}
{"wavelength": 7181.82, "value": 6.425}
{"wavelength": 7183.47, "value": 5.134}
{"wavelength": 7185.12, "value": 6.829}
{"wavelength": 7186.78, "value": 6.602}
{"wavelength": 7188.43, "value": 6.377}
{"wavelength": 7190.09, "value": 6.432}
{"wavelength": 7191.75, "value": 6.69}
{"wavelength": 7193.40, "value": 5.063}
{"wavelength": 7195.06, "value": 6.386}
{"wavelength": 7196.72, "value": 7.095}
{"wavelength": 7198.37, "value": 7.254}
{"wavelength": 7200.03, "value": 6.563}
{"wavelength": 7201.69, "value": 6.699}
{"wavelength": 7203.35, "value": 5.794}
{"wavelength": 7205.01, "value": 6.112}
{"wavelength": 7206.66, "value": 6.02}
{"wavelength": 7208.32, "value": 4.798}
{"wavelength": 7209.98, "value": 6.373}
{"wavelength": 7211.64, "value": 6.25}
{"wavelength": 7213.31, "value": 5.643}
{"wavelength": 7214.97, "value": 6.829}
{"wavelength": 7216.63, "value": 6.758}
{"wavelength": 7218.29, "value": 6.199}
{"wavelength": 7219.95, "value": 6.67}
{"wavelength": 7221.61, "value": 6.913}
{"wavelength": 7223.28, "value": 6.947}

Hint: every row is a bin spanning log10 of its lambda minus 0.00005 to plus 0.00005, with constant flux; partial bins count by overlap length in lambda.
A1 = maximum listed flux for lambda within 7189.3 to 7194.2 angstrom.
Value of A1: 6.69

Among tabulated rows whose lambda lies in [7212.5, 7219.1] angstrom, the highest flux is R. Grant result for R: 6.829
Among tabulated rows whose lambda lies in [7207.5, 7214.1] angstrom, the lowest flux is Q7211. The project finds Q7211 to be 4.798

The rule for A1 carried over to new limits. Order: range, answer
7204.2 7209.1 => 6.112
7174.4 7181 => 7.69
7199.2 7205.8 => 6.699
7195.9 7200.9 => 7.254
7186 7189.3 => 6.602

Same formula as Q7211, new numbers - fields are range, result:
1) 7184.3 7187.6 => 6.602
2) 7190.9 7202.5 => 5.063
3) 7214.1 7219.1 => 6.199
